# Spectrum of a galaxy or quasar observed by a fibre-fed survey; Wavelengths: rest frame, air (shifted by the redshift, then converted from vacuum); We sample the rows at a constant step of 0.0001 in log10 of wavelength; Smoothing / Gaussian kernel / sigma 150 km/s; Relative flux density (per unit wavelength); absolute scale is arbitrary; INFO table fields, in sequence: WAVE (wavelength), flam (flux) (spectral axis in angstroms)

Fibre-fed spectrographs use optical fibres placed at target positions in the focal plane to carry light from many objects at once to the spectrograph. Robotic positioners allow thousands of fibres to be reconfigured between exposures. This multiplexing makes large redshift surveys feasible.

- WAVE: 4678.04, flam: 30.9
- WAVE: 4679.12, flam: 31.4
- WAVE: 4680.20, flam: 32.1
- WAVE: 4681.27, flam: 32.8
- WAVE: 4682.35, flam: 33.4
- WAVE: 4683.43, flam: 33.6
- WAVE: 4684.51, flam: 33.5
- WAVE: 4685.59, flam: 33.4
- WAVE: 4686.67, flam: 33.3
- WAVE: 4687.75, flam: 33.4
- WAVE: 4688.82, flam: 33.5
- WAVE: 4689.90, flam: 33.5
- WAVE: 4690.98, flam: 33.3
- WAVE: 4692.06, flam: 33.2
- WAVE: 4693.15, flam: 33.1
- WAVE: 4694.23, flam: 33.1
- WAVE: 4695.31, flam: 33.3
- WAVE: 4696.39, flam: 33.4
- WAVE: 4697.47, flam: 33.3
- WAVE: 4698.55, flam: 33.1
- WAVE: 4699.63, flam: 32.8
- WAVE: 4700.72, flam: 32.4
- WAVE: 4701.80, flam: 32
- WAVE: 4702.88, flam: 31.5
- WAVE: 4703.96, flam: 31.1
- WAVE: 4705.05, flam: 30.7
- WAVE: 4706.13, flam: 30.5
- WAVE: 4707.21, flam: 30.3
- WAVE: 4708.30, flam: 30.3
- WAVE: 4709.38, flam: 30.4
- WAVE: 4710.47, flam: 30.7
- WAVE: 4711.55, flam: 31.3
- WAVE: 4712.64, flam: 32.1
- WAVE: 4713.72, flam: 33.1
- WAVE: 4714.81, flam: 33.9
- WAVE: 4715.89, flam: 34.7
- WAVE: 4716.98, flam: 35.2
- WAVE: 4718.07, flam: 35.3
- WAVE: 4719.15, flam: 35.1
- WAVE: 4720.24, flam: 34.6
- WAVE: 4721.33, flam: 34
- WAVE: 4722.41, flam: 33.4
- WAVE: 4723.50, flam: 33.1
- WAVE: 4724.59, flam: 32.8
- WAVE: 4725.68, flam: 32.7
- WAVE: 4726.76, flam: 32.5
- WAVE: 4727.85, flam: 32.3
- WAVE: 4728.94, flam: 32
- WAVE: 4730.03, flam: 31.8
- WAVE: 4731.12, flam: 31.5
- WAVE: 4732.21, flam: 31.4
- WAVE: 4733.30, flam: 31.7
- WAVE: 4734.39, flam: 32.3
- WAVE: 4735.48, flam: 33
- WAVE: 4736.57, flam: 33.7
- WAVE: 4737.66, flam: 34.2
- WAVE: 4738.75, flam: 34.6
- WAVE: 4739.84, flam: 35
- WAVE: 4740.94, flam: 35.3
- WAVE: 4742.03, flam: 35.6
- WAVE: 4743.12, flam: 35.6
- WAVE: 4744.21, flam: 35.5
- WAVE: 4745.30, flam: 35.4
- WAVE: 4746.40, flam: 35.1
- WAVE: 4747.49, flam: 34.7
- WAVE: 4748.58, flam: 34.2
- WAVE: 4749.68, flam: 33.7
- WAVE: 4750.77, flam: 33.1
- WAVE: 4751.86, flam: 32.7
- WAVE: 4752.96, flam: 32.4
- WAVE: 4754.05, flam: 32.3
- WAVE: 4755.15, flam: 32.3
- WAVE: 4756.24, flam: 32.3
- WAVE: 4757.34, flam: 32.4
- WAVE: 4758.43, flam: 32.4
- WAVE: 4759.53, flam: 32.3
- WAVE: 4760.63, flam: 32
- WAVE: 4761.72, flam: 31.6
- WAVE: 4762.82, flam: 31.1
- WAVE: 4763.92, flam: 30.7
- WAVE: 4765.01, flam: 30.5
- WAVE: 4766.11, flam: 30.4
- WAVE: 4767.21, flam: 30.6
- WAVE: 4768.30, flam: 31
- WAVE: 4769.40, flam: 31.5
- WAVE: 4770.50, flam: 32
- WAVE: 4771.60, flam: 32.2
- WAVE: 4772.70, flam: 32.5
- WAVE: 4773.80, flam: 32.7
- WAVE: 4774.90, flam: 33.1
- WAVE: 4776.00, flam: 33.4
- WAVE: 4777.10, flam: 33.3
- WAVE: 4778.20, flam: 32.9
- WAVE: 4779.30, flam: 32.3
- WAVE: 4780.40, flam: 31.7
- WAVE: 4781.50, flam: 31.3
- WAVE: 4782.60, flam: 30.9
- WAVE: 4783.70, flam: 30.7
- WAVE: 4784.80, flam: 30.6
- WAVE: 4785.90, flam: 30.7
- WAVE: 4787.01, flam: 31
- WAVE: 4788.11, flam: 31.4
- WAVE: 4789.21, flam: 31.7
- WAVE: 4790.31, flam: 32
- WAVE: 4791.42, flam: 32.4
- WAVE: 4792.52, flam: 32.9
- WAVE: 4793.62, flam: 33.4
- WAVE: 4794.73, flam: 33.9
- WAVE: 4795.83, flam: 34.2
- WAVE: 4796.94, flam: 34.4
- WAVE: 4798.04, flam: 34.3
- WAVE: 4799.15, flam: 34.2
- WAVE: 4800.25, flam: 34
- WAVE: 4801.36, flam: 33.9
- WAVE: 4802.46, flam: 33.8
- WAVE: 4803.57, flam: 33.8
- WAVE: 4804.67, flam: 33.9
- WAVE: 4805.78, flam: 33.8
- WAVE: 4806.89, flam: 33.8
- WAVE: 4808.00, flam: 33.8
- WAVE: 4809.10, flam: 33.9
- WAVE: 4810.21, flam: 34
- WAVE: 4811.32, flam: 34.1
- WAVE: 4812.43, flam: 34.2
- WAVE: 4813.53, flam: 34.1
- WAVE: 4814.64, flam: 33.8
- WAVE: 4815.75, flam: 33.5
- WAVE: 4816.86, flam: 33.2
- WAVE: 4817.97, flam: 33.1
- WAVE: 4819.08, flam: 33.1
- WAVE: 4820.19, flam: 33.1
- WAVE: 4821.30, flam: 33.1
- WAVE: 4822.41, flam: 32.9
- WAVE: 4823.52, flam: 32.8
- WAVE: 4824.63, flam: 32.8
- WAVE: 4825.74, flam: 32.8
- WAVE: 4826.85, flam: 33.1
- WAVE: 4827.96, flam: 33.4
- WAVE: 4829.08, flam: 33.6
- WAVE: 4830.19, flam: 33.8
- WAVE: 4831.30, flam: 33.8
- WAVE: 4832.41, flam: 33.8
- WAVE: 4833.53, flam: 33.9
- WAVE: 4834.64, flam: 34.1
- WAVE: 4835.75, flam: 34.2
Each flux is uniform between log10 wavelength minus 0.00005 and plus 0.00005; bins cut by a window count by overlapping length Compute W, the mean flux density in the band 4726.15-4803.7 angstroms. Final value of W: 32.7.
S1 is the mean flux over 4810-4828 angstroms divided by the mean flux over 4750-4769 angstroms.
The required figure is 1.05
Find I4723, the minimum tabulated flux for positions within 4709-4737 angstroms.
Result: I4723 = 30.4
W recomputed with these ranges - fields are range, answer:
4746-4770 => 32.2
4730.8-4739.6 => 32.9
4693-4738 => 32.6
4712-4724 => 34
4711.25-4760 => 33.4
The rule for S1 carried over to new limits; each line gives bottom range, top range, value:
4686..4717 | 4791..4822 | 1.04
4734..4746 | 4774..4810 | 0.95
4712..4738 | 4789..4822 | 1.01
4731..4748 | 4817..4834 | 0.98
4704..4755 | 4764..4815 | 0.99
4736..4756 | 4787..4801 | 0.97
